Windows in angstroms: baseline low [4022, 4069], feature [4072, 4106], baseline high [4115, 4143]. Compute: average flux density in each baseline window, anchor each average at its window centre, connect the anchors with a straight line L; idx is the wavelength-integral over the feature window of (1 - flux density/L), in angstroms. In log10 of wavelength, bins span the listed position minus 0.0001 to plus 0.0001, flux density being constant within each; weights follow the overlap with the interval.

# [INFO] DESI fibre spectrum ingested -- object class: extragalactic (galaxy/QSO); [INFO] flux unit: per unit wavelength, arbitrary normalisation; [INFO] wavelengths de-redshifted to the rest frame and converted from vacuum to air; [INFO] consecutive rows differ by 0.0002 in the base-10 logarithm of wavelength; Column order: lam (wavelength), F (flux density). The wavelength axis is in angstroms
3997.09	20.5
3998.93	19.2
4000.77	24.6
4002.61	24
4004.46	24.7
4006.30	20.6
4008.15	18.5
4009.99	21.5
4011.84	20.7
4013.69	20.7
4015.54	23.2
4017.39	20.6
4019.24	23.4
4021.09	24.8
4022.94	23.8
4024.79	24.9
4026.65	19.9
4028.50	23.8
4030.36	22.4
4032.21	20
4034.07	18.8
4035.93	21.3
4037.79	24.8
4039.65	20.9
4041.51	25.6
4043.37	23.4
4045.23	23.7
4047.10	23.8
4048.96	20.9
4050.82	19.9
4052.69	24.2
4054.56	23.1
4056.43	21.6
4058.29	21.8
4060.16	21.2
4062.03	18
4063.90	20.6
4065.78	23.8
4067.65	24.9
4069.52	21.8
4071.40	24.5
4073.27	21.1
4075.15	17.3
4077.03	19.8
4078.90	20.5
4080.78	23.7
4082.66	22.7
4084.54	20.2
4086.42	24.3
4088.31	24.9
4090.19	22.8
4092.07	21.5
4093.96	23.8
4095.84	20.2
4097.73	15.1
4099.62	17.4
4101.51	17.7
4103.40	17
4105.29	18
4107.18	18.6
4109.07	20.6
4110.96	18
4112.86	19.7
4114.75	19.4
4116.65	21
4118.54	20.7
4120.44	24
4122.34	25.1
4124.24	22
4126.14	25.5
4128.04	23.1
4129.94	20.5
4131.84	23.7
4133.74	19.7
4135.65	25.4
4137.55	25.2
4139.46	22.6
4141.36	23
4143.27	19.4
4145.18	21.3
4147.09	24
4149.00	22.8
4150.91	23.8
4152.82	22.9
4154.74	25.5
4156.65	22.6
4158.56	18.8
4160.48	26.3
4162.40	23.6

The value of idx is 3.1 angstroms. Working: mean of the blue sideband 22.3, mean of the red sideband 22.8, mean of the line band 20.5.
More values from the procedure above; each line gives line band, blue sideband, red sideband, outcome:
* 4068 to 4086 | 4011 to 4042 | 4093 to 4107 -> -1.7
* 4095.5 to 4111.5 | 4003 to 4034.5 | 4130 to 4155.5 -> 3.3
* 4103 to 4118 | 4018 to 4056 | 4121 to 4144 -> 2.5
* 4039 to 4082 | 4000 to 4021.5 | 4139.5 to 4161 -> 0.7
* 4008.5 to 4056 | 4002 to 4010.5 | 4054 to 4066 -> -1.8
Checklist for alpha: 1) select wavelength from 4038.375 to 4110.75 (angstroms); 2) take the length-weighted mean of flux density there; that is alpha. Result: 21.3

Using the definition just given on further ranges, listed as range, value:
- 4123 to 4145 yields 22.7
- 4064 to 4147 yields 21.4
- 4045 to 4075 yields 22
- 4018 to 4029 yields 23.3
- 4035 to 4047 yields 23.3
